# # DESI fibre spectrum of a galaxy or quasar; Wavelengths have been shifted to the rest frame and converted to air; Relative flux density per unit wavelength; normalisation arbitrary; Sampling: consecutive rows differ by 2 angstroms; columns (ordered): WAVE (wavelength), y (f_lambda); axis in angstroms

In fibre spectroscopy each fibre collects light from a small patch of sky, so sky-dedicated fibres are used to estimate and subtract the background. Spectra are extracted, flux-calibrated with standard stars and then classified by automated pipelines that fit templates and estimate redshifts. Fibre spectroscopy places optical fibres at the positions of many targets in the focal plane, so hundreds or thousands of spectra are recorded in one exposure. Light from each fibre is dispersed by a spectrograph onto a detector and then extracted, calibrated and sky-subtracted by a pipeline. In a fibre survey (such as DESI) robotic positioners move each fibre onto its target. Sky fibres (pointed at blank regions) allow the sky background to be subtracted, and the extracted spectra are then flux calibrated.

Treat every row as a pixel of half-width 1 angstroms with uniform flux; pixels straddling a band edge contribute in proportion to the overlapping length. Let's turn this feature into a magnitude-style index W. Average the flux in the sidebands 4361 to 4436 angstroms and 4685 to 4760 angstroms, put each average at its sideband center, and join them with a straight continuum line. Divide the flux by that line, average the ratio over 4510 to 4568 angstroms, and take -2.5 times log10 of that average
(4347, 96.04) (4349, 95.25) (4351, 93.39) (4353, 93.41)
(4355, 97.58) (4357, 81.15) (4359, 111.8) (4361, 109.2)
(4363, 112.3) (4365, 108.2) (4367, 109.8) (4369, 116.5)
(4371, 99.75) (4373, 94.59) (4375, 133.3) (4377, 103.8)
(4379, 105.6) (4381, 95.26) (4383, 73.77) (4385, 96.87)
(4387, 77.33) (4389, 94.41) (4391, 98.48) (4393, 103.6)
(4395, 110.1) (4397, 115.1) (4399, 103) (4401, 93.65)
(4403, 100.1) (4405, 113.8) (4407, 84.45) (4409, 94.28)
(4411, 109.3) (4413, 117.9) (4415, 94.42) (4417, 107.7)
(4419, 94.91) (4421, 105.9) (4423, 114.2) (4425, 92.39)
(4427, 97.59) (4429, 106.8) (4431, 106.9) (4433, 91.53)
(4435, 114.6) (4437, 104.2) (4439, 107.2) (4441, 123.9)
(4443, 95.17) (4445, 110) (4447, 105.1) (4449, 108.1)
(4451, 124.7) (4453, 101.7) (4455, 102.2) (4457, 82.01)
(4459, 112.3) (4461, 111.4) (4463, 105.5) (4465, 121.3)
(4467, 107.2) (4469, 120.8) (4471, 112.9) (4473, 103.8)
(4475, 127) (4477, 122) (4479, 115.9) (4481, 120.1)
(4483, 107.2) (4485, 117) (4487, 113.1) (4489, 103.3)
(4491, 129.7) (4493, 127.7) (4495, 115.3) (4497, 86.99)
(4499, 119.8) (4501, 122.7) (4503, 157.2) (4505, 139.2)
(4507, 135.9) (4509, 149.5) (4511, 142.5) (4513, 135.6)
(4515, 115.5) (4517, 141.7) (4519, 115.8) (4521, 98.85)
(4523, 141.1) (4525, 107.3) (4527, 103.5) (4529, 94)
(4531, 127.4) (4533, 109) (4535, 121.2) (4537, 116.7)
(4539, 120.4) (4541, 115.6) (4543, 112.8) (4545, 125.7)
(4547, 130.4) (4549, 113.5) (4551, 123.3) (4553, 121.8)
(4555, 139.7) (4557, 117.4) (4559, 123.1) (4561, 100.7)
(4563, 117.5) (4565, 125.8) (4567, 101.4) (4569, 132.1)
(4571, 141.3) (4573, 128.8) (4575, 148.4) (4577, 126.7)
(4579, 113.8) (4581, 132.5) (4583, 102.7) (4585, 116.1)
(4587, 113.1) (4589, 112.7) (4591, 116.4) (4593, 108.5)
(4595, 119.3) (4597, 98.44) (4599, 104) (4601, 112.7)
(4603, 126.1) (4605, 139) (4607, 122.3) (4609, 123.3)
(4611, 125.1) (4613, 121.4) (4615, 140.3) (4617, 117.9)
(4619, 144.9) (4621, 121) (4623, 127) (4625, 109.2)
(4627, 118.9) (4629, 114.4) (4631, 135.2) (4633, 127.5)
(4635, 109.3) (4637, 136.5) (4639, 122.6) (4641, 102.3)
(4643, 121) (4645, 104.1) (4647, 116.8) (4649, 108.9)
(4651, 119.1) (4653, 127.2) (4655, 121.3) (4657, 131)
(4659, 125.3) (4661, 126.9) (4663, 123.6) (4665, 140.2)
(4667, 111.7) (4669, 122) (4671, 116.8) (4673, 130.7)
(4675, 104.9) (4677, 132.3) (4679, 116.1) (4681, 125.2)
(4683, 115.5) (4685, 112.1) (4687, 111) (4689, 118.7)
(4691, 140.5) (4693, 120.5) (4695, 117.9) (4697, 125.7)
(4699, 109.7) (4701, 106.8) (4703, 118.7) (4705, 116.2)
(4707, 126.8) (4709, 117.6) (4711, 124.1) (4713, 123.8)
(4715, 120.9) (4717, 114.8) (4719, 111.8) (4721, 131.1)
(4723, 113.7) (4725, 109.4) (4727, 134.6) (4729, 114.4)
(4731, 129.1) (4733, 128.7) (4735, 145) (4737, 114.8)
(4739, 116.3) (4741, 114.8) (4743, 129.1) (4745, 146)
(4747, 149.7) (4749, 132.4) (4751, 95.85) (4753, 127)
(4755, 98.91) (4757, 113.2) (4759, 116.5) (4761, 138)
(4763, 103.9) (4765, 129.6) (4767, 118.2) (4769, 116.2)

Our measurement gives -0.08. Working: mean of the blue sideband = 103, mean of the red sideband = 121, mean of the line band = 119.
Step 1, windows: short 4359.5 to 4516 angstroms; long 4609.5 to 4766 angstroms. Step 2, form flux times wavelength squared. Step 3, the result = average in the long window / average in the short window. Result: 1.2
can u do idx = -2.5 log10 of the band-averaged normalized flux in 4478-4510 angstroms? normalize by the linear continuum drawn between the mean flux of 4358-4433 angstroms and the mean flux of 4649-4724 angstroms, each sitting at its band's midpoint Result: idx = -0.13 mag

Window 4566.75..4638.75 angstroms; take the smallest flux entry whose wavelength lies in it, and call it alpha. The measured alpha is 98.44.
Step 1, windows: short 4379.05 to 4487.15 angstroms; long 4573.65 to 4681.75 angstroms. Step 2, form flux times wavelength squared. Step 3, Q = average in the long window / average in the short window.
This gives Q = 1.25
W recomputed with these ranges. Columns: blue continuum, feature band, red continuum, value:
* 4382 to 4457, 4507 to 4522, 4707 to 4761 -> -0.19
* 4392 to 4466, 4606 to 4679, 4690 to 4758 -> -0.05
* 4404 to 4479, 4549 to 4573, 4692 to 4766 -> -0.08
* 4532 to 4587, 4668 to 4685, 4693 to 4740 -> 0.01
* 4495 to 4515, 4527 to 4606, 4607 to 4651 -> 0.06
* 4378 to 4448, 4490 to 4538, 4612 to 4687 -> -0.12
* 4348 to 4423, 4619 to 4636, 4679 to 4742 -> -0.06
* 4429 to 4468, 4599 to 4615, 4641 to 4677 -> -0.06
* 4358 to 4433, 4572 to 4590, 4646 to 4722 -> -0.07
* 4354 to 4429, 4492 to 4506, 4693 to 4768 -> -0.15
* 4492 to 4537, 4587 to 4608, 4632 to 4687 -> 0.05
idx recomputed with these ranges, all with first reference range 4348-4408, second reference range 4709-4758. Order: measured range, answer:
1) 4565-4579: -0.142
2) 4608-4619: -0.110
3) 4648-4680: -0.038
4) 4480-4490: -0.048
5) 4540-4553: -0.087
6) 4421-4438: 0.003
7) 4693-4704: 0.037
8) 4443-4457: -0.006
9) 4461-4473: -0.063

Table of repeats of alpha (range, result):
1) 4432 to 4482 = 82.01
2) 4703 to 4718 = 114.8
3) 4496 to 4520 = 86.99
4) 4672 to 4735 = 104.9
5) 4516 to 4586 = 94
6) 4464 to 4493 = 103.3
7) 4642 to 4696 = 104.1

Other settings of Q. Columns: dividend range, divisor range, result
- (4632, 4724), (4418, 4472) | 1.25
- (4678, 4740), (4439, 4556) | 1.12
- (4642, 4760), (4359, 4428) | 1.35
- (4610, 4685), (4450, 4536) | 1.11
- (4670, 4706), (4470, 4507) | 1.09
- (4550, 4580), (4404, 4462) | 1.26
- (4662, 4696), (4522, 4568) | 1.09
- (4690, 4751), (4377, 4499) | 1.31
